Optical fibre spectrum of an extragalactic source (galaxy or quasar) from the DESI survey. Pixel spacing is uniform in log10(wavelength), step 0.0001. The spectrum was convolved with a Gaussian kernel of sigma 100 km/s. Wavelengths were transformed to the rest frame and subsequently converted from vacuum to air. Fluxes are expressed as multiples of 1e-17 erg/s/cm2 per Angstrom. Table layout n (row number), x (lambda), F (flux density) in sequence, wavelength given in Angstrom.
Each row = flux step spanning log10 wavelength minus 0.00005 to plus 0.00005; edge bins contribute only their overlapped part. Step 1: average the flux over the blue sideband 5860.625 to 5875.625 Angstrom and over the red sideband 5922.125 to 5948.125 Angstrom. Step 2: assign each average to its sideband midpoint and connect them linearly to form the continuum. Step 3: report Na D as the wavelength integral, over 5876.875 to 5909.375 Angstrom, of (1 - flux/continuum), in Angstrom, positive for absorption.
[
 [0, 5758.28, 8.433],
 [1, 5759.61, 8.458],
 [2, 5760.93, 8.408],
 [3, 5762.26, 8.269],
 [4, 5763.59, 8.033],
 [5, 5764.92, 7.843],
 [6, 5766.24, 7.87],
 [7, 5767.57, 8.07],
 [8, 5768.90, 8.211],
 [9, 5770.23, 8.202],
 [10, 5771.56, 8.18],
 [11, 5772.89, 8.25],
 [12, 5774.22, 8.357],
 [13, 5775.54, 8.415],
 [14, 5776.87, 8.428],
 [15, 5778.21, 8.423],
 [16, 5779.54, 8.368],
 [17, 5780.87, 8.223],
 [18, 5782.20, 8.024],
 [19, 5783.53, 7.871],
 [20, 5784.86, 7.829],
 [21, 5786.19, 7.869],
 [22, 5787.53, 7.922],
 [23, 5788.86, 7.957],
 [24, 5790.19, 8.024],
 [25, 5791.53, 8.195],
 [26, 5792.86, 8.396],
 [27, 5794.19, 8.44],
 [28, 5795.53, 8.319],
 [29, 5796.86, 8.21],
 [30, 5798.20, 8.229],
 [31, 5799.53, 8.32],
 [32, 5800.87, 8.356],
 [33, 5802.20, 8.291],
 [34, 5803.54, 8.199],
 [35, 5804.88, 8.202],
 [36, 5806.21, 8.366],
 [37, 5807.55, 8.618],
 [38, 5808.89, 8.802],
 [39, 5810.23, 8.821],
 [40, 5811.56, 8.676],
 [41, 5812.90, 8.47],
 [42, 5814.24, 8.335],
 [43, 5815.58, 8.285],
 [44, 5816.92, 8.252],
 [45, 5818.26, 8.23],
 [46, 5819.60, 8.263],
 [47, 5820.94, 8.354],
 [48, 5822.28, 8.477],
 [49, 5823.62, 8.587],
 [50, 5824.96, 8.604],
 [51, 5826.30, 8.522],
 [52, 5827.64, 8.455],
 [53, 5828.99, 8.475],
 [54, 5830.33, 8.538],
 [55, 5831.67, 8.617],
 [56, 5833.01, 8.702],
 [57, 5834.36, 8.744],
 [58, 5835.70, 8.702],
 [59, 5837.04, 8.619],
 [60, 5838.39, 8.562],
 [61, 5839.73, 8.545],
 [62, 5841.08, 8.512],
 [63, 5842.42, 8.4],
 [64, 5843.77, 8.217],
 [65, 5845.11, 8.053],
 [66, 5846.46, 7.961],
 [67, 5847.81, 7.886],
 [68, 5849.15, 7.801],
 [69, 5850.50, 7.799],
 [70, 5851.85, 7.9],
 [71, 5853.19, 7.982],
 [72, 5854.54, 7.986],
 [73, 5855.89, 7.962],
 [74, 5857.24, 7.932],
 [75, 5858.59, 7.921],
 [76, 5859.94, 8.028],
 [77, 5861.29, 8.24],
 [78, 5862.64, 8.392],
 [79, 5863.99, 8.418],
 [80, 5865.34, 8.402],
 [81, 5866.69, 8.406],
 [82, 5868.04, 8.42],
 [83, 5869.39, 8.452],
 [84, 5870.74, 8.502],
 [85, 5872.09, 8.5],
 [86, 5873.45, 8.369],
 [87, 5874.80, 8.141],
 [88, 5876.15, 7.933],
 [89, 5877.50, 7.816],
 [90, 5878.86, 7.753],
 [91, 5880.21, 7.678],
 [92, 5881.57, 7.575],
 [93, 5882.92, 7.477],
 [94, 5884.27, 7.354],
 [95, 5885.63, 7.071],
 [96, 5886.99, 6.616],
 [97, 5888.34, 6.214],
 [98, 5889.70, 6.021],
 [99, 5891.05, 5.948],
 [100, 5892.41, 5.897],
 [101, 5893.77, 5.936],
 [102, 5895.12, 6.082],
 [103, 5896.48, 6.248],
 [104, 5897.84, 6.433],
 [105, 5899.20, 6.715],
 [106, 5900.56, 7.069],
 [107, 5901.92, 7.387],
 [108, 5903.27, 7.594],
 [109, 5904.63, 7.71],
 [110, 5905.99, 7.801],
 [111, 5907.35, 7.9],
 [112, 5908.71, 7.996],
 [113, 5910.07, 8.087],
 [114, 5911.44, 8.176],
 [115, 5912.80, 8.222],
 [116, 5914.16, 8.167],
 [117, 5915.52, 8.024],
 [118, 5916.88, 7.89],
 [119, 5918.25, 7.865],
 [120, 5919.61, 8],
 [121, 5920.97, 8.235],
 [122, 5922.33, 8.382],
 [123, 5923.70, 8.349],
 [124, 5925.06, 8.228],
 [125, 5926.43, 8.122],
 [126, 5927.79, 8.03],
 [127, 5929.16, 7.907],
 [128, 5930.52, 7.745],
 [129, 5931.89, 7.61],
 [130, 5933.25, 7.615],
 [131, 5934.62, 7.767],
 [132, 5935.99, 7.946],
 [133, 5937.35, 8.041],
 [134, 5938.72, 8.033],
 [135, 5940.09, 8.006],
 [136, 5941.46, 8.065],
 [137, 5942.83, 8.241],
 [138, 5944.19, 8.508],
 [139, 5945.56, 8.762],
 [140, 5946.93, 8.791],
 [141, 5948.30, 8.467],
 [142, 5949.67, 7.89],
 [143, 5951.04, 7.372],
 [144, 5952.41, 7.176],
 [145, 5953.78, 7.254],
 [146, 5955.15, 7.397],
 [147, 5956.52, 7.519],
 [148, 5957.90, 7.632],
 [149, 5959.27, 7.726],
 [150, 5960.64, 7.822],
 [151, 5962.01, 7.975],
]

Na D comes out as 5.0 Angstrom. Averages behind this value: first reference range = 8.38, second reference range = 8.11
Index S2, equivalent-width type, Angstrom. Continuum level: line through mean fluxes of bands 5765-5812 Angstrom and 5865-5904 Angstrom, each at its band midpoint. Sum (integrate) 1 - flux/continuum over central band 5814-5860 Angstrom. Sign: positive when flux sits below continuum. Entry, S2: -3.1 Angstrom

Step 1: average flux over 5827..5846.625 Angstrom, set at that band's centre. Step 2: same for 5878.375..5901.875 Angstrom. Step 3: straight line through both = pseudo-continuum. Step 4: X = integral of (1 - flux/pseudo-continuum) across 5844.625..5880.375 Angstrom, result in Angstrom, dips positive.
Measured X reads -2.29 Angstrom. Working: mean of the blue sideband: 8.49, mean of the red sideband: 6.72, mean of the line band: 8.1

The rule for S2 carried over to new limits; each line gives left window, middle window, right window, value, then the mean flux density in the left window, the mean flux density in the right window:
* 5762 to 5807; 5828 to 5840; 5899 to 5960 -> -0.77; 8.18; 7.91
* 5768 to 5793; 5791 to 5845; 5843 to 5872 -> -1.97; 8.16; 8.14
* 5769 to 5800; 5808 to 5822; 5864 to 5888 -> -0.62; 8.19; 7.9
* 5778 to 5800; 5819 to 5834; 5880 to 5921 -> -1.28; 8.15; 7.25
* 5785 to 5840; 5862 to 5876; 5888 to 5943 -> -0.79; 8.4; 7.56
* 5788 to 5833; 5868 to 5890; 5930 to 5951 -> 1.56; 8.39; 8.08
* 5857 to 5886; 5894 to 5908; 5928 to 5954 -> 1.68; 8.05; 7.97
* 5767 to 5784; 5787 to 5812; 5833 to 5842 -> 0.15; 8.24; 8.61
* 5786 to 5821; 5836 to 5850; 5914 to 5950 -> -0.02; 8.32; 8.1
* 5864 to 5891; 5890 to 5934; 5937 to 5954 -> 2.00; 7.7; 8.07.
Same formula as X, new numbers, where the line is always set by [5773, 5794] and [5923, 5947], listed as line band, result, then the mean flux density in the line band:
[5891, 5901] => 2.23 Angstrom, 6.29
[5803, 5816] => -0.53 Angstrom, 8.48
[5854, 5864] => 0.04 Angstrom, 8.09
